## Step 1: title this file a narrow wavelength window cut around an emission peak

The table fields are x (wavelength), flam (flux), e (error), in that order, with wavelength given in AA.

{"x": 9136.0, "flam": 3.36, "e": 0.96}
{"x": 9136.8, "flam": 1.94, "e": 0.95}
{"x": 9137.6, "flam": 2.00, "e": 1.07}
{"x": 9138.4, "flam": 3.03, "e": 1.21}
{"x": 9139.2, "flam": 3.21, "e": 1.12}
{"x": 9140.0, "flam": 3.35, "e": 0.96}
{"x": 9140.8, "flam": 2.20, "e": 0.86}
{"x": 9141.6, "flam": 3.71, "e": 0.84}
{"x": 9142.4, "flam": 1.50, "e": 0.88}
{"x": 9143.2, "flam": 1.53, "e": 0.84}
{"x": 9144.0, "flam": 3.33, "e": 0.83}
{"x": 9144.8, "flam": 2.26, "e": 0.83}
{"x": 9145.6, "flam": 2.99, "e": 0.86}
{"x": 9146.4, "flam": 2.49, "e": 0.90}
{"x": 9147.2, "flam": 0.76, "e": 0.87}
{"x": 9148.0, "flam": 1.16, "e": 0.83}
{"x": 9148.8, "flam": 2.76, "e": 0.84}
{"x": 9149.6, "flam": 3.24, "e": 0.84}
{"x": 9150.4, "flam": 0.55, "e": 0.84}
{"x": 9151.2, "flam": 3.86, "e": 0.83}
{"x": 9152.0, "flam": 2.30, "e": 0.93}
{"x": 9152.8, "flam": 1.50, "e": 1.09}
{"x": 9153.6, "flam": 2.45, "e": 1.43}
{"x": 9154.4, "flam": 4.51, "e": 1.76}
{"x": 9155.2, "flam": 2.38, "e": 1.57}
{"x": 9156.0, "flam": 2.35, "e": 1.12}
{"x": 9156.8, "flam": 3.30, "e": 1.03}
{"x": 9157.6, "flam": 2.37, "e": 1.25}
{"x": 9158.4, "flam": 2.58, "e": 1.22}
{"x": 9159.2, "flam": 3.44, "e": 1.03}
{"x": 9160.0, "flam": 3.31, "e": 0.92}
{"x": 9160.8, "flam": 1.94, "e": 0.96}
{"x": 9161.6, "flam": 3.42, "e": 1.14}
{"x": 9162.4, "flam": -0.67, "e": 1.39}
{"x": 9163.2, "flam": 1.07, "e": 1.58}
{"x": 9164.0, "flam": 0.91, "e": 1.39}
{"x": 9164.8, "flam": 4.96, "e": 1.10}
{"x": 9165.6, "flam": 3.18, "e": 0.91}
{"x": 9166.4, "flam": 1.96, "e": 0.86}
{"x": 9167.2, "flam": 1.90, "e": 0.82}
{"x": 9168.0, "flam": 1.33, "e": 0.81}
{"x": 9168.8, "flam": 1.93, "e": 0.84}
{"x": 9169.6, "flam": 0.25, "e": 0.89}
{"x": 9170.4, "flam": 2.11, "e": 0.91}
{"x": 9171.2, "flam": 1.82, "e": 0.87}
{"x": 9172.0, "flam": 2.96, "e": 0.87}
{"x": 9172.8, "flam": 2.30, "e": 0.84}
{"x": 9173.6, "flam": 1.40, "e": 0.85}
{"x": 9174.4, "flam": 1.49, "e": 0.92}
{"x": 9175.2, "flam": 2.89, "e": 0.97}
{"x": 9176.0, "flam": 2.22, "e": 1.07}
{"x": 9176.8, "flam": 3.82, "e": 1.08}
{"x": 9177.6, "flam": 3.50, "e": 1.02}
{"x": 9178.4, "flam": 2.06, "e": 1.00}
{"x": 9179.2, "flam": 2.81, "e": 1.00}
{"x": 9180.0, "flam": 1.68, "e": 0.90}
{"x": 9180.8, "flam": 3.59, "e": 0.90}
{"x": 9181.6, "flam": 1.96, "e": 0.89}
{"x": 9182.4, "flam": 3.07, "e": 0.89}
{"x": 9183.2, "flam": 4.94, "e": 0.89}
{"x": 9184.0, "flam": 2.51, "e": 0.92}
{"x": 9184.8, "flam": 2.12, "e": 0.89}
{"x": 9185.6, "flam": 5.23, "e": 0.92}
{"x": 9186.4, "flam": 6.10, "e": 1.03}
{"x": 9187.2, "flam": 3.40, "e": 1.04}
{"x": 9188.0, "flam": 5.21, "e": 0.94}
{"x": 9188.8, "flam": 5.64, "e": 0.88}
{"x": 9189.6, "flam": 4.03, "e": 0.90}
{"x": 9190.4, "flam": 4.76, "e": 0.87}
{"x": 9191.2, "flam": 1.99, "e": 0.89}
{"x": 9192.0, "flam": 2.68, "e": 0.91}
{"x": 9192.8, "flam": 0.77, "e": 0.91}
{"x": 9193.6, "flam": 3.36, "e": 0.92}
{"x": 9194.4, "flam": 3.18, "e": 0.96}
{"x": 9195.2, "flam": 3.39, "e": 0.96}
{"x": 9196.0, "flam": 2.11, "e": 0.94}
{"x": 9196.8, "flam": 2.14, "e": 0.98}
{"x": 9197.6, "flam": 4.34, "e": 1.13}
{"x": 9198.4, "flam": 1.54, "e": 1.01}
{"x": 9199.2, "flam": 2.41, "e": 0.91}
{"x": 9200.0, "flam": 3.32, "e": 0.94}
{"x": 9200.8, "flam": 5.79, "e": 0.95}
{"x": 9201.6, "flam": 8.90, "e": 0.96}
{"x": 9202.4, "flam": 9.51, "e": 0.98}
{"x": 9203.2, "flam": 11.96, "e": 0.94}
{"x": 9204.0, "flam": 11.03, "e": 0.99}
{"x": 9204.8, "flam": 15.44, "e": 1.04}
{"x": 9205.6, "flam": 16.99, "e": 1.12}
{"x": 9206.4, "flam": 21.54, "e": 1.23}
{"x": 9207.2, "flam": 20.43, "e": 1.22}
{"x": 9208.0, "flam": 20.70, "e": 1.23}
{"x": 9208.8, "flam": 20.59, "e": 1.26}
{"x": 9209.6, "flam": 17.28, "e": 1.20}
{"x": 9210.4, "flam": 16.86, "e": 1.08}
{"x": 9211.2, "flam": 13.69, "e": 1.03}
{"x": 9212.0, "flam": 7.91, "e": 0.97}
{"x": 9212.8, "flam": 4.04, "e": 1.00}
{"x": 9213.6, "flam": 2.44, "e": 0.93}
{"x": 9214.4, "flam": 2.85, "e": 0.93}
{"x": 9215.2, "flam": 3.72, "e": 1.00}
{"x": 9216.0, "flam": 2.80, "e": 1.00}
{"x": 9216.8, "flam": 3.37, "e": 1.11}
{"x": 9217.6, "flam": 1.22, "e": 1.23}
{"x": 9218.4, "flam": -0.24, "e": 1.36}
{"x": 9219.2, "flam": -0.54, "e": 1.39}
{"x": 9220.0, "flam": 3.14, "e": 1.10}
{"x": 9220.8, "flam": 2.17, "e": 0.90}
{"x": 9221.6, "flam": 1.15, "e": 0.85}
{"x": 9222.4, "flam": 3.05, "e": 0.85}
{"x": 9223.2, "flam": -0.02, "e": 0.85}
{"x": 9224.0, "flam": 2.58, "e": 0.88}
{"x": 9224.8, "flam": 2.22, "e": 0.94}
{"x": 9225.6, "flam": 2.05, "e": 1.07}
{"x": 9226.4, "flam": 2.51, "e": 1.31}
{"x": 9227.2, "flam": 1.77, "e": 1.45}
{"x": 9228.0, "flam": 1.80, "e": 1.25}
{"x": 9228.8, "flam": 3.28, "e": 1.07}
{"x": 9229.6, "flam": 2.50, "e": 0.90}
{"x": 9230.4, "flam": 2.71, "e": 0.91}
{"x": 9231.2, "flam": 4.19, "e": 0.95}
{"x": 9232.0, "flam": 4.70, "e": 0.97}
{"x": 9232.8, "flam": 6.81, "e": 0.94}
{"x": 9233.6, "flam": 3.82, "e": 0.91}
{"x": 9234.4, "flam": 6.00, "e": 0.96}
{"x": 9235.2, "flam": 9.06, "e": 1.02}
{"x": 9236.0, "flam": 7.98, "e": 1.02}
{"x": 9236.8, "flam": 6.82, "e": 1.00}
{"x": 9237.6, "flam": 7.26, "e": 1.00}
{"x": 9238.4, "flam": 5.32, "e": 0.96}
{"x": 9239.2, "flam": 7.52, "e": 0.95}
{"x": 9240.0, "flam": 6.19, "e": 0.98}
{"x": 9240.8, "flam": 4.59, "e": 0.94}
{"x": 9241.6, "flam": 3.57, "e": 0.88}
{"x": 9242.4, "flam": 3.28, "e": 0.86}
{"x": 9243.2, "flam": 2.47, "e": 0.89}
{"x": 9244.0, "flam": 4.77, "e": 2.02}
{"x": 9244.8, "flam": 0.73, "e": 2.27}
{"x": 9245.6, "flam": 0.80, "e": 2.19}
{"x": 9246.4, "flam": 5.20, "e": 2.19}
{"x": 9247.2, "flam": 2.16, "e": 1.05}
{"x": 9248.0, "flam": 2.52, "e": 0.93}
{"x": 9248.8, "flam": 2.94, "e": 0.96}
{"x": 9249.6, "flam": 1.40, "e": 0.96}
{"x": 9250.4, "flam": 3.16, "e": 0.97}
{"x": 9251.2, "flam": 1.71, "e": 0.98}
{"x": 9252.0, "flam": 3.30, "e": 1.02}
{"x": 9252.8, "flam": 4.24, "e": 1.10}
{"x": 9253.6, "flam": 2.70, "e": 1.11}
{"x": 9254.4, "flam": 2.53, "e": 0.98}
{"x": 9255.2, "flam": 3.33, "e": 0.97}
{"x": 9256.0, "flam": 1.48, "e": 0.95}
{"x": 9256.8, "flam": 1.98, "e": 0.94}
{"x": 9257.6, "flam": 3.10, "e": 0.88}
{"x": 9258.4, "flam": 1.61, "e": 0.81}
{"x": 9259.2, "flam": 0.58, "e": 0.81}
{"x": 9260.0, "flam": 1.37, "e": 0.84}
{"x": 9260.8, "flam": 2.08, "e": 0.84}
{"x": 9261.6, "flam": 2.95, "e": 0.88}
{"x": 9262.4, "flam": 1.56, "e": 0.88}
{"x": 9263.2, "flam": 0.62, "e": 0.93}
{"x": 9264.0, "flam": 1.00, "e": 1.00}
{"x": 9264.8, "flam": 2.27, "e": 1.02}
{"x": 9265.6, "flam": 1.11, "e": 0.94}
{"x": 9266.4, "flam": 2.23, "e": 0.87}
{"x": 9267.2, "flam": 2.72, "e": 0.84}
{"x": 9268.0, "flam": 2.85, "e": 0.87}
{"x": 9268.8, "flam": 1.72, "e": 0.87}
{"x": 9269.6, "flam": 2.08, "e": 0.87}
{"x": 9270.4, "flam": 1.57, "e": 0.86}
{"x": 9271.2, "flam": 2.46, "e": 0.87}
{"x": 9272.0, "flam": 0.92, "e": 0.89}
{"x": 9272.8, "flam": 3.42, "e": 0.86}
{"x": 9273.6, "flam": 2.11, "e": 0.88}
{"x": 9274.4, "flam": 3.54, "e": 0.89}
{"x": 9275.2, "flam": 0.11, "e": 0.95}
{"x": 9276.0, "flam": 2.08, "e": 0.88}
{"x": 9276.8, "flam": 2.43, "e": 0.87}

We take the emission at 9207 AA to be Halpha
